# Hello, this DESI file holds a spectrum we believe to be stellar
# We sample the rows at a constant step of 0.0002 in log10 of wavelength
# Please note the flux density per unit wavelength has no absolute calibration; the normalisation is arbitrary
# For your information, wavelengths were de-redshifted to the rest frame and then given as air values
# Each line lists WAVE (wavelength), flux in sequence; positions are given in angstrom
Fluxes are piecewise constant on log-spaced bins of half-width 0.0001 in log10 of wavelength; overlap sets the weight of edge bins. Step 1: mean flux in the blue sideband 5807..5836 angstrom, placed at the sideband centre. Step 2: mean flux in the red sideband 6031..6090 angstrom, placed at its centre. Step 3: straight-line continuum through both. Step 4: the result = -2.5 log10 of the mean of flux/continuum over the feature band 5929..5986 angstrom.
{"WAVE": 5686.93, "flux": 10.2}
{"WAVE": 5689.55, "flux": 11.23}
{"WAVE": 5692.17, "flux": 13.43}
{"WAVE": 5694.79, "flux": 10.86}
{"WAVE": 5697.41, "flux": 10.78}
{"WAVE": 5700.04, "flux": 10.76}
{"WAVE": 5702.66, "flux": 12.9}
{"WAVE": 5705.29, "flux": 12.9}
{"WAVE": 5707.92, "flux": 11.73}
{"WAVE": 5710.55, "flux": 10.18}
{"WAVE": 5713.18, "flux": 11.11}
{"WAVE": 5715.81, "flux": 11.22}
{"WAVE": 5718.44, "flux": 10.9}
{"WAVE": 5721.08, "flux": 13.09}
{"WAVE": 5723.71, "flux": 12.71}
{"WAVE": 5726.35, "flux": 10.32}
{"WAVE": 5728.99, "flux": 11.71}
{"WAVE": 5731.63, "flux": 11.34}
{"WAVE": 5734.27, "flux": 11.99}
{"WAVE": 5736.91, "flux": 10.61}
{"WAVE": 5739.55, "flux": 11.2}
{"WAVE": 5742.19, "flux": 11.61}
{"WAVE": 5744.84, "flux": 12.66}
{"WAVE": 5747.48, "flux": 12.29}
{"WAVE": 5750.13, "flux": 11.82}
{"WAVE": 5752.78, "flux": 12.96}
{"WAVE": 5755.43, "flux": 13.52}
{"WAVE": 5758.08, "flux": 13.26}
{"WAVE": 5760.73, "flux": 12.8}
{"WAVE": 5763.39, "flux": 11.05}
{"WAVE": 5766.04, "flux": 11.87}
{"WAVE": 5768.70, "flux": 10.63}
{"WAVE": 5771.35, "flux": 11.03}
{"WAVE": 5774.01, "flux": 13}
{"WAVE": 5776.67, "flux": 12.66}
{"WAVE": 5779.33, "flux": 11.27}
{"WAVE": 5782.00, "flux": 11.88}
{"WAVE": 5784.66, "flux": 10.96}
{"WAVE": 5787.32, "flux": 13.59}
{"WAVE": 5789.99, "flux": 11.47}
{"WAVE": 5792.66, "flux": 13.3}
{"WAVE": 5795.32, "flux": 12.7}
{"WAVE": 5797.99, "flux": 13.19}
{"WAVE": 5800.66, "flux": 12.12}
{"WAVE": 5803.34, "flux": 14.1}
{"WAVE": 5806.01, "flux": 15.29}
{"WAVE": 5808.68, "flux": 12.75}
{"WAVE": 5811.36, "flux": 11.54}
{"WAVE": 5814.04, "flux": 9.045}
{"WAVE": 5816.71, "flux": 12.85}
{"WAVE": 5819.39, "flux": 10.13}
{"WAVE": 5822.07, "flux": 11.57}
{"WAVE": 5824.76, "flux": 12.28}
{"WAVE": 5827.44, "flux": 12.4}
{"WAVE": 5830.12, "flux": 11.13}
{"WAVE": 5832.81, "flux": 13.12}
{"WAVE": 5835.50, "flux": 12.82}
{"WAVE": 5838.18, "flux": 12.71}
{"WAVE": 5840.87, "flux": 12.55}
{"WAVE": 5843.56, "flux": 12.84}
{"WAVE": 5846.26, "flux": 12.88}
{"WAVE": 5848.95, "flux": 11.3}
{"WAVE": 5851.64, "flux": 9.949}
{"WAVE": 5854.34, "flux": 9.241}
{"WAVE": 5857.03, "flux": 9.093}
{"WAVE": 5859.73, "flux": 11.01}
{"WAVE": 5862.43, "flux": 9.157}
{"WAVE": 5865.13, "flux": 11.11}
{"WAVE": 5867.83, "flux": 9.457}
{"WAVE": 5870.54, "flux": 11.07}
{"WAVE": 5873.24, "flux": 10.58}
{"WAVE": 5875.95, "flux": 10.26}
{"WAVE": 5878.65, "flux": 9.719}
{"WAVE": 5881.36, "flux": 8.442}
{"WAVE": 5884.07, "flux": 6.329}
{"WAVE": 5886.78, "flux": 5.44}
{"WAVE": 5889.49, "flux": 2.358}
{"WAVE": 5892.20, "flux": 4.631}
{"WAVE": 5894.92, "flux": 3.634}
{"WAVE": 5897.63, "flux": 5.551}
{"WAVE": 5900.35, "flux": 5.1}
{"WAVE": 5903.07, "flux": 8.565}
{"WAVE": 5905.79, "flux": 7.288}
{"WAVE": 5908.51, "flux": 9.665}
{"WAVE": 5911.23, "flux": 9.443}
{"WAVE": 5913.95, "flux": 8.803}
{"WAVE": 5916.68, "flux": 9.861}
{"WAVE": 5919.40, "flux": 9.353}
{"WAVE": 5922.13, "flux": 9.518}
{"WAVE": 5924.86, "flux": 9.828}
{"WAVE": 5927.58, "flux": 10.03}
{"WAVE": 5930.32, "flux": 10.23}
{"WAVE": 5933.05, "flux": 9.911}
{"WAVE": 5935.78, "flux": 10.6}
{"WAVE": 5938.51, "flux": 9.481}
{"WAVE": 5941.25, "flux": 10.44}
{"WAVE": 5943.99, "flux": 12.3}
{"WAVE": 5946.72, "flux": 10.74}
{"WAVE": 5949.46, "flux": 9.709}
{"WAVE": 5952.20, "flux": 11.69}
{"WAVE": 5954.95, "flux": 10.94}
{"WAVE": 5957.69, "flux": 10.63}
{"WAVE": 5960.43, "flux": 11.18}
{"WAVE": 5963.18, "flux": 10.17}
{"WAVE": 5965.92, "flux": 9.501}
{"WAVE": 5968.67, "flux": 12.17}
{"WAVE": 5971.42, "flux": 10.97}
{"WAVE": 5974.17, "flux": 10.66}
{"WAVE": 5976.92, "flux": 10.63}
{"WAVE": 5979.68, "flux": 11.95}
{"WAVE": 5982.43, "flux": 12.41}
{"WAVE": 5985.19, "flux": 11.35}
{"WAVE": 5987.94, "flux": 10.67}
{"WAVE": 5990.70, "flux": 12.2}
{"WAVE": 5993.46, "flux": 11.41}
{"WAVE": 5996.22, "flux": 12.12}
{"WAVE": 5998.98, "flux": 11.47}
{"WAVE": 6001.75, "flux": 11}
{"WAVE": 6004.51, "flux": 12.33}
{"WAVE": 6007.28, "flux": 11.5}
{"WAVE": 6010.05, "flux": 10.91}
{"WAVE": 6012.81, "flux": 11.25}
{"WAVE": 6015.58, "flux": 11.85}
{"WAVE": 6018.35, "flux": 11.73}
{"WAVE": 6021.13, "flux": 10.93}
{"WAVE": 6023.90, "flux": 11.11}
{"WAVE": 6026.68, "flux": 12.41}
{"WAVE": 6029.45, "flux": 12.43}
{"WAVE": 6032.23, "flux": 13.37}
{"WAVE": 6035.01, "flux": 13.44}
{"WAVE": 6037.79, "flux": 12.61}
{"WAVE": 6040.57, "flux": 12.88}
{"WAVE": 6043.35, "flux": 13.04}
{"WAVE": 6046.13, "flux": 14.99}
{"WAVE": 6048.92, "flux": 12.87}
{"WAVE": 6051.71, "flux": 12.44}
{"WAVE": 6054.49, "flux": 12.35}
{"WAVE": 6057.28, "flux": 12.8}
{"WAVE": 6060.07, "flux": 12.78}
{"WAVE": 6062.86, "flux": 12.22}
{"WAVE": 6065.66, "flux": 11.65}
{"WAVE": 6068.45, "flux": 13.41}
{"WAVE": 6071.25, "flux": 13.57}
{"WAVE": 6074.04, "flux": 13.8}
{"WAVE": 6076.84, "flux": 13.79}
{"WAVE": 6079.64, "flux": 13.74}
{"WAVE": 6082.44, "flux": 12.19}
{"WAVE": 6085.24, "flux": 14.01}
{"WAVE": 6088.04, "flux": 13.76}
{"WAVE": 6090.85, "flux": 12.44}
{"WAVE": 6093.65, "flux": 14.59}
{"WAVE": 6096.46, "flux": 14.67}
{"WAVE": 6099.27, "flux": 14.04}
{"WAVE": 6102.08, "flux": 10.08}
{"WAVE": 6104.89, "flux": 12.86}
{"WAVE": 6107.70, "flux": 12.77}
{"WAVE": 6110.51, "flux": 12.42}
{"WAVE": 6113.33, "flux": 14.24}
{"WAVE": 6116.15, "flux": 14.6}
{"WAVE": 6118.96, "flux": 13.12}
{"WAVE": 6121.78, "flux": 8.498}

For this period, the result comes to 0.16 mag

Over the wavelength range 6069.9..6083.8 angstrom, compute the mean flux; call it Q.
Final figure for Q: 13.4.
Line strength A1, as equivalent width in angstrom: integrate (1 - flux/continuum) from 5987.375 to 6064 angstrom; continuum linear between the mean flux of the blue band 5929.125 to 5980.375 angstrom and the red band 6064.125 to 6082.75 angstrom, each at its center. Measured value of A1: 0.08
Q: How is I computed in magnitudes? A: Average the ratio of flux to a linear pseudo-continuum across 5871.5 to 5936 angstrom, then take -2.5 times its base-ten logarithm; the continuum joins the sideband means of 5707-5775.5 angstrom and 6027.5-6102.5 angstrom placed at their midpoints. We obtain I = 0.47 mag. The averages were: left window 11.8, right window 13.1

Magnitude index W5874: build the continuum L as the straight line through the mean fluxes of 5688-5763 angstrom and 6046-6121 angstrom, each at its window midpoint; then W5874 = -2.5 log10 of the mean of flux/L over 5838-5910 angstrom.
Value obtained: 0.37 mag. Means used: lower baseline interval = 11.8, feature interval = 8.82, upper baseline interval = 13.1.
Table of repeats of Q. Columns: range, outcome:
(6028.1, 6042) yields 12.9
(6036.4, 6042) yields 12.8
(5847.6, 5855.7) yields 10.2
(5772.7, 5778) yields 12.8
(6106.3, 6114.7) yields 13.1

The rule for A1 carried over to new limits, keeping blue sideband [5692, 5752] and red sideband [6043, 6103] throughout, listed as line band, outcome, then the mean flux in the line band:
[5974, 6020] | 4.75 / 11.5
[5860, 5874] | 2.23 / 10.3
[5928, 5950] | 3.76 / 10.4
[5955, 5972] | 2.57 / 10.8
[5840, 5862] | 2.17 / 11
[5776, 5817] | -1.52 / 12.4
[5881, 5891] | 5.67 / 5.35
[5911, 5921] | 2.50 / 9.36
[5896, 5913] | 6.66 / 7.57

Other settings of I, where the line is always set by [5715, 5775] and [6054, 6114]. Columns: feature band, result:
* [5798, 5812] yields -0.10 mag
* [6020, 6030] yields 0.11 mag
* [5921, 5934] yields 0.26 mag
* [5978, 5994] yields 0.10 mag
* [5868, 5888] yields 0.36 mag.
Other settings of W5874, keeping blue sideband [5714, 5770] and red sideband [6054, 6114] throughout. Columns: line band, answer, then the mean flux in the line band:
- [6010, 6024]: 0.13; 11.4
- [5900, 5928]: 0.36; 8.96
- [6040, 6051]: -0.04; 13.4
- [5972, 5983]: 0.13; 11.3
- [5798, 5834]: -0.01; 12.2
